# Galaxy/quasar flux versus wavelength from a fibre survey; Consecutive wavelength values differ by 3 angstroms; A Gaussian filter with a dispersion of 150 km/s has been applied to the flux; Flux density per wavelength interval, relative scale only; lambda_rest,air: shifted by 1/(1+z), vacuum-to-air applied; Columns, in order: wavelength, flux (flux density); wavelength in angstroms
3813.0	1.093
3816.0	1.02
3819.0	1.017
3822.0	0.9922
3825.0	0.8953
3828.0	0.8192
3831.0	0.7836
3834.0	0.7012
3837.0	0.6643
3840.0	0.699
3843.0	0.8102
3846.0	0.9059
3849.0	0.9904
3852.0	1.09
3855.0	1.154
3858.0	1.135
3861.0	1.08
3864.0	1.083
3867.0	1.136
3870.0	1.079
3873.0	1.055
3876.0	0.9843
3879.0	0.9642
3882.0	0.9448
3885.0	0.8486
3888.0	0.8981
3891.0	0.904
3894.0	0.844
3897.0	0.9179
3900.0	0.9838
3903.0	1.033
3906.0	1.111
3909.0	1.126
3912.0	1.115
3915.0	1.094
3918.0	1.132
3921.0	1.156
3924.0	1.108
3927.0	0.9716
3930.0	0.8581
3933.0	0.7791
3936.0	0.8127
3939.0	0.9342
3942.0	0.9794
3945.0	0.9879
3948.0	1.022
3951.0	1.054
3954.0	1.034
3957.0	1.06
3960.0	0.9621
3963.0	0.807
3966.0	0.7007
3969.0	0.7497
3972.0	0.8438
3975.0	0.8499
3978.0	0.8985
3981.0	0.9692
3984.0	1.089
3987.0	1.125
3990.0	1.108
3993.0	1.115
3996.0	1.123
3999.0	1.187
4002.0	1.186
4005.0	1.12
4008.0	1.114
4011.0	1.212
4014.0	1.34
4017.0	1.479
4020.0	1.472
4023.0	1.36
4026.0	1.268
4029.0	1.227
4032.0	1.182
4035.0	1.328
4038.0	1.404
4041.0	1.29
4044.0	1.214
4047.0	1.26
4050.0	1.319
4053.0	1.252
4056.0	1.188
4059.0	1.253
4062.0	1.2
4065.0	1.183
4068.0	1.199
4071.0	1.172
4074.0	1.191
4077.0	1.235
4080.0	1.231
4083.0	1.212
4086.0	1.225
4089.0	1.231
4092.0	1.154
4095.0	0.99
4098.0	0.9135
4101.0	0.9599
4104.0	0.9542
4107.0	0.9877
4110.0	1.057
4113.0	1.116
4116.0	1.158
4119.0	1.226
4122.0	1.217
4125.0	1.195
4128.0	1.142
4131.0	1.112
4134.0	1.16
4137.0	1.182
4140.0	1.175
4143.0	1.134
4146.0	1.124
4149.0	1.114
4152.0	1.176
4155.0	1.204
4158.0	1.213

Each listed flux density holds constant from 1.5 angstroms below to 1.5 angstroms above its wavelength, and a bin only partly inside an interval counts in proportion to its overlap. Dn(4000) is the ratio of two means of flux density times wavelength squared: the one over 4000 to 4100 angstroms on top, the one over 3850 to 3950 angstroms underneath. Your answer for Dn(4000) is 1.31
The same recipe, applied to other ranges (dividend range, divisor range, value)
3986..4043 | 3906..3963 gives 1.29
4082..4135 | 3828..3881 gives 1.32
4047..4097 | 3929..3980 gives 1.41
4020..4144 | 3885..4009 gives 1.27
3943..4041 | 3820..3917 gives 1.22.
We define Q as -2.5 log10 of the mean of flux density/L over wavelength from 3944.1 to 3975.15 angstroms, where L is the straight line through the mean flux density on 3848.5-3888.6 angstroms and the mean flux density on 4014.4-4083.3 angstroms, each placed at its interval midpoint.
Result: 0.25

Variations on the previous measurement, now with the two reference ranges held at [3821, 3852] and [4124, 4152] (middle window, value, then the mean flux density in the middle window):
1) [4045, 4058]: -0.182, 1.25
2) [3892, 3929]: -0.146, 1.04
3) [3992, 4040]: -0.225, 1.26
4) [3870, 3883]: -0.141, 0.999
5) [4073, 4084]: -0.124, 1.22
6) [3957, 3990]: 0.072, 0.916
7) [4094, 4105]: 0.165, 0.953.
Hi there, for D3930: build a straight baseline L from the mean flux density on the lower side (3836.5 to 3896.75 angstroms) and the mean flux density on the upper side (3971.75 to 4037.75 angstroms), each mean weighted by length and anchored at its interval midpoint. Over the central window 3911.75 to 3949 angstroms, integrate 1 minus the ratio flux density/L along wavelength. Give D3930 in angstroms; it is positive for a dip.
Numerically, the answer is 2.4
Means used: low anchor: 0.968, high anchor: 1.17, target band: 0.992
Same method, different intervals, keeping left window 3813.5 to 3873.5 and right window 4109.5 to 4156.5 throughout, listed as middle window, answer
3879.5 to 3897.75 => 1.7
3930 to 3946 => 2.0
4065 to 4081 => -1.2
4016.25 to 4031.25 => -3.7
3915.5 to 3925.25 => -1.1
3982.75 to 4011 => -1.9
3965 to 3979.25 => 3.2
